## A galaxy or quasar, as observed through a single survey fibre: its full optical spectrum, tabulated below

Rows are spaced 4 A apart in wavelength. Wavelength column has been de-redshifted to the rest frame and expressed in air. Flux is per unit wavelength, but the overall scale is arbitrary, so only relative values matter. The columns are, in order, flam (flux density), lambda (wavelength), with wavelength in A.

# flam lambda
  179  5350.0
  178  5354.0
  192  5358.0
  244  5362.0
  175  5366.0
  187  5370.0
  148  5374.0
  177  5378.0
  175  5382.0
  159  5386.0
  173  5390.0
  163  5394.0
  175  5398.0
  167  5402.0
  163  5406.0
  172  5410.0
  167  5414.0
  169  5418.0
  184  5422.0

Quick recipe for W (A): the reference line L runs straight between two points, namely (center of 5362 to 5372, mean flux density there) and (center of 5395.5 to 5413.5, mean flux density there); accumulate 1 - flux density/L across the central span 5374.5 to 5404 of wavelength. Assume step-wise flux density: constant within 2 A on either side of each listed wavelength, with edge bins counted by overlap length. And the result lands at 1.7 A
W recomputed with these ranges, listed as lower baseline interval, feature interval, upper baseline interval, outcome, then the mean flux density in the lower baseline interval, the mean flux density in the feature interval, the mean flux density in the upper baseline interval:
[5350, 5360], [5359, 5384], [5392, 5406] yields -0.9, 184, 185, 168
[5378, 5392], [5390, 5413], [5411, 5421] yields 0.2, 170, 168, 170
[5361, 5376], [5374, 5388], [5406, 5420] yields 1.0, 185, 167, 168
